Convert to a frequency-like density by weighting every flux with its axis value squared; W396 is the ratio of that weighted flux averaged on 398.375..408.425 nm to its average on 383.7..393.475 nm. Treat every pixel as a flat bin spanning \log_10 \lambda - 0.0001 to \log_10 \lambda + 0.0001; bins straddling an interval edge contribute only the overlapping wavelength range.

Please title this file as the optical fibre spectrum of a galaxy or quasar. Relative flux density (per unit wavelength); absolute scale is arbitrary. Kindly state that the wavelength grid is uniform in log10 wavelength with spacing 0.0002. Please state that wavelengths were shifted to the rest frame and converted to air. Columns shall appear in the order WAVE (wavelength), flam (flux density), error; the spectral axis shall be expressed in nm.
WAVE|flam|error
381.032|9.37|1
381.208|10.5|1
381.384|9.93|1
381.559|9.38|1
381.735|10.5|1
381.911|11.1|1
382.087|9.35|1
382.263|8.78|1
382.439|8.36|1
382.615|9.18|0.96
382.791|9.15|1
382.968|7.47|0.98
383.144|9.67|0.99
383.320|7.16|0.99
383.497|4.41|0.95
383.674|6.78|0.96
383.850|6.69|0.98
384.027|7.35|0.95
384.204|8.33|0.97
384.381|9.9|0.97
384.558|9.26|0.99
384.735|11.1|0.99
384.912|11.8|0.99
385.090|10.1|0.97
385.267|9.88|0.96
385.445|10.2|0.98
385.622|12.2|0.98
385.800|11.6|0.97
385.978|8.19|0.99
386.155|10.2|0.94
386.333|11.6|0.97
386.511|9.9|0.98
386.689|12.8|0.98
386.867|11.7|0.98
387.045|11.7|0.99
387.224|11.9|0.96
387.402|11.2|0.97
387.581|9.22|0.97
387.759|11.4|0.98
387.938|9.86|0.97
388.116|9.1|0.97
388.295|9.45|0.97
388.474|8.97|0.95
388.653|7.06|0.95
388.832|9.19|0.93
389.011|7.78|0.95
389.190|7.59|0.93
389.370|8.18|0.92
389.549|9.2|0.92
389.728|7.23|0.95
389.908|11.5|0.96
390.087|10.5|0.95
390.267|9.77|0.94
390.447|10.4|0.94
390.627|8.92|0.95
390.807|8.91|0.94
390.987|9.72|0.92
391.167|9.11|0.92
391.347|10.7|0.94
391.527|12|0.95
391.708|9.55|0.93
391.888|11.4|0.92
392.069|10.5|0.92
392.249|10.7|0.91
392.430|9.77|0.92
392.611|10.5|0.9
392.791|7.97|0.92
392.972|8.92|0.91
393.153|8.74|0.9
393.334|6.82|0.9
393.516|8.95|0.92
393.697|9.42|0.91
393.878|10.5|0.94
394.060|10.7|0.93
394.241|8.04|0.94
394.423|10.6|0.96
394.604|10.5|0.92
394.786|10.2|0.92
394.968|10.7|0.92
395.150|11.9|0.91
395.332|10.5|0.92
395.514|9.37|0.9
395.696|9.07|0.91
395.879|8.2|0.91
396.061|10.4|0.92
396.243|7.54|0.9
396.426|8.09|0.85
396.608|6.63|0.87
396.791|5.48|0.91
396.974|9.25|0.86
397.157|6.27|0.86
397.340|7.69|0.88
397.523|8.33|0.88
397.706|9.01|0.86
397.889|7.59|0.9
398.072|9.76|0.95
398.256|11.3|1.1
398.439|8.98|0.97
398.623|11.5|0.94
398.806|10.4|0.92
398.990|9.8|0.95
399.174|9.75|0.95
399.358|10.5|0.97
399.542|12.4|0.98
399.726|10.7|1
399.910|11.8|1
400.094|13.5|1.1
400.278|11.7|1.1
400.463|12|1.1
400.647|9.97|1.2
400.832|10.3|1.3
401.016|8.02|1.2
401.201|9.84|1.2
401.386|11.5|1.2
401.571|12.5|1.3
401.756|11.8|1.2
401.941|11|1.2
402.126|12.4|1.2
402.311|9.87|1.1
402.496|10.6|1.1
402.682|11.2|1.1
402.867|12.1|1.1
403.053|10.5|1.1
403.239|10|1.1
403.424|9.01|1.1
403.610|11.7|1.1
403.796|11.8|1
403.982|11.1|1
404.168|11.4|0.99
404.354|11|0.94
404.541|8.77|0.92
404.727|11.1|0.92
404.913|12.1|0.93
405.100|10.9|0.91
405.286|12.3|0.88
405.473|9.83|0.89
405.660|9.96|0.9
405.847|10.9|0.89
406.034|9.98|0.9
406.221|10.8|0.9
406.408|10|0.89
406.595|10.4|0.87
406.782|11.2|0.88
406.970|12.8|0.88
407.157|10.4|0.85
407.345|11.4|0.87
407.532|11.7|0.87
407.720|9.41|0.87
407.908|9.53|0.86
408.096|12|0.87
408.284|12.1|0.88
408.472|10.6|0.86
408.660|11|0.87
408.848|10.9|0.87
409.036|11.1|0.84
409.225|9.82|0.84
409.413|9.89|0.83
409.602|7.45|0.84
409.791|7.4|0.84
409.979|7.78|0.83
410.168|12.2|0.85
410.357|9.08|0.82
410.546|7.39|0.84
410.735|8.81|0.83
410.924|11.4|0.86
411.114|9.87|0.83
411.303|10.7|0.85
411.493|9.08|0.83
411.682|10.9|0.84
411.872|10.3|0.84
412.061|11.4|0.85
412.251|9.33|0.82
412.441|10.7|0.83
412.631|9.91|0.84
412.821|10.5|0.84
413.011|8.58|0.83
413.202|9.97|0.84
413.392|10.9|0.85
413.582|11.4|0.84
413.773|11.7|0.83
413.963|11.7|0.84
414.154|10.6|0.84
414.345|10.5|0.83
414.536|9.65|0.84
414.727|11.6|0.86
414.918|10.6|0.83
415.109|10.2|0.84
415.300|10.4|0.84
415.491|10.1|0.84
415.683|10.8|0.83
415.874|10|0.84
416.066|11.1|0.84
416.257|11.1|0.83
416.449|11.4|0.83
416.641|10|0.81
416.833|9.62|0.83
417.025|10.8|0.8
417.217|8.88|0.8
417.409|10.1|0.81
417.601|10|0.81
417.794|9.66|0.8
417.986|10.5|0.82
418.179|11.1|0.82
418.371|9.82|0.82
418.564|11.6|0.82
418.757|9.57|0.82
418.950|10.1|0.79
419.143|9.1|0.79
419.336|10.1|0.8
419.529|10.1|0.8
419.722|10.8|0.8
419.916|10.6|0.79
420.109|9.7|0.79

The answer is 1.20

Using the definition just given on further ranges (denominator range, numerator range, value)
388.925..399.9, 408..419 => 1.19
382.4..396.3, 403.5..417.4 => 1.21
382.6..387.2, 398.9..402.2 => 1.25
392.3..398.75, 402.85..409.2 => 1.25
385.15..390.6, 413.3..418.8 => 1.22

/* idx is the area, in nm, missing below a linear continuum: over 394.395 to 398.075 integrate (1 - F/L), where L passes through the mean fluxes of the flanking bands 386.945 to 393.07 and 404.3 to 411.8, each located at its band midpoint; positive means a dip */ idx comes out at 0.39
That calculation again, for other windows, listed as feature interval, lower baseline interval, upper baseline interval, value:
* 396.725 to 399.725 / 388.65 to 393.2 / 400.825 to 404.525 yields 0.30 nm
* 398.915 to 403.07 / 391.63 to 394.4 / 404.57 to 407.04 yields -0.27 nm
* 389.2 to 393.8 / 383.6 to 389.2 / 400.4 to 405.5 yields 0.28 nm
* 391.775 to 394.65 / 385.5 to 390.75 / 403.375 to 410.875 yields 0.13 nm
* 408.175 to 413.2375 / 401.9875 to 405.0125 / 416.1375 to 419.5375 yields 0.30 nm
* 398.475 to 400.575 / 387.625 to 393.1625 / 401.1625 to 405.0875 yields -0.12 nm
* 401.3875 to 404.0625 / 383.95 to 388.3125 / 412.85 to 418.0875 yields -0.18 nm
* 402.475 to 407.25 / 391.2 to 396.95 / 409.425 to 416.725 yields -0.47 nm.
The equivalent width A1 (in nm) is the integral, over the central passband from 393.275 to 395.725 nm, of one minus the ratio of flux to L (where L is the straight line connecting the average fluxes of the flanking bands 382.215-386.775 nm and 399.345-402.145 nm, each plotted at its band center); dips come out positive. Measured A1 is 0.15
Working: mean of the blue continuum 9.32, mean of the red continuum 11.2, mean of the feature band 9.86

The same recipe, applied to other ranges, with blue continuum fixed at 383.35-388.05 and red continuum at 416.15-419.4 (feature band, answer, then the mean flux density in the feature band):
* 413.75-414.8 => -0.07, 10.9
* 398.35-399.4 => -0.01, 10.1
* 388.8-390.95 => 0.19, 9.11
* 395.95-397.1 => 0.25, 7.86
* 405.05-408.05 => -0.19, 10.7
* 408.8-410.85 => 0.18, 9.24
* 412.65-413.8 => -0.03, 10.4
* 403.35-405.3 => -0.17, 11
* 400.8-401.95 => -0.07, 10.7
